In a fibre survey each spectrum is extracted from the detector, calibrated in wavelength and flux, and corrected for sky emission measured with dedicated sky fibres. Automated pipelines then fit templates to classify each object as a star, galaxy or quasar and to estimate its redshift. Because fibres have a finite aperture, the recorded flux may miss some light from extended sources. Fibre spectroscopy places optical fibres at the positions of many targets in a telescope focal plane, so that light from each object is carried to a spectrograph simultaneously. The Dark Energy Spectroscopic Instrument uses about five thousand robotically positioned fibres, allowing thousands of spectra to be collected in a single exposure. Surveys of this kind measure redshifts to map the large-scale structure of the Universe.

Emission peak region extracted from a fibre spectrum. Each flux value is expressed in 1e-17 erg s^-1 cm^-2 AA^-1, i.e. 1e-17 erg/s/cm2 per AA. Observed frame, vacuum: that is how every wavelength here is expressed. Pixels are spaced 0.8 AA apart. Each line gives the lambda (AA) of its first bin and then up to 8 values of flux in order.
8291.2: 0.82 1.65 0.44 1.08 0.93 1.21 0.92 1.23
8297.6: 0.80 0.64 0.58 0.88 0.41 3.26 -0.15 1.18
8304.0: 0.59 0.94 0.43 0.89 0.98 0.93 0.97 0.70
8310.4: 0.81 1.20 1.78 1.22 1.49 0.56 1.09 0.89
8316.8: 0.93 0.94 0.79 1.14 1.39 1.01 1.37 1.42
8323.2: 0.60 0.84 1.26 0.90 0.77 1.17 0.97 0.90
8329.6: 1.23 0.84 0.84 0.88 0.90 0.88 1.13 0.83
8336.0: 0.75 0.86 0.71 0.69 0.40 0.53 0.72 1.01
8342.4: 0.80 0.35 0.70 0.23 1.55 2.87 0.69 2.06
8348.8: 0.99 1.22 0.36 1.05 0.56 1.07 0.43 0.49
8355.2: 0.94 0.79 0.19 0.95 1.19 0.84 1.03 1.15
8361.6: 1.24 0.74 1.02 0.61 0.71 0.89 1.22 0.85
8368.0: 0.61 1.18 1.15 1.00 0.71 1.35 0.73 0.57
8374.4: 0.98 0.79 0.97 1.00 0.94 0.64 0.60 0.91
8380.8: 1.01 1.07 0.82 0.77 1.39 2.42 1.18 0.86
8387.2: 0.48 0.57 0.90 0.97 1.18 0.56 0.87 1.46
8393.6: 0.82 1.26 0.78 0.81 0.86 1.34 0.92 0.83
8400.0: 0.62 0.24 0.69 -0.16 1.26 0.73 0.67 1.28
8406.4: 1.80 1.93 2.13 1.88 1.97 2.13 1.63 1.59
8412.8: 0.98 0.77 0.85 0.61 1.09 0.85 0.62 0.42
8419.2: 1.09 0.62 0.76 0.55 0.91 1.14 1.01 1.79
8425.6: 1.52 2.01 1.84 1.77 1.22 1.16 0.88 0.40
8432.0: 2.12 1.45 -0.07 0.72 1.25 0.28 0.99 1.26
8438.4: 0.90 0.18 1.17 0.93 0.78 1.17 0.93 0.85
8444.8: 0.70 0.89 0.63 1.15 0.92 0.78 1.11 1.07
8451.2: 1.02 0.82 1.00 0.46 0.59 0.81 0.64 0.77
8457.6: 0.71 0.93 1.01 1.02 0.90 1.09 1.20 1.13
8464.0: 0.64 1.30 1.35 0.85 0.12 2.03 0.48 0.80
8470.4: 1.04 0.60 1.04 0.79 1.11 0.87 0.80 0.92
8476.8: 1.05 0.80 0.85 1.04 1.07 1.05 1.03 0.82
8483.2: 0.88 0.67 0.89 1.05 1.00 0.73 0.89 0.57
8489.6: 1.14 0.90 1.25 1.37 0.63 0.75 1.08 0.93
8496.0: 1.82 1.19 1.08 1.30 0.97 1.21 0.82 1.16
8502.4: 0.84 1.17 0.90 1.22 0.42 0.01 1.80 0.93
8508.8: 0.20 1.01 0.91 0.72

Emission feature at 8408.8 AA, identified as [S II] 6716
